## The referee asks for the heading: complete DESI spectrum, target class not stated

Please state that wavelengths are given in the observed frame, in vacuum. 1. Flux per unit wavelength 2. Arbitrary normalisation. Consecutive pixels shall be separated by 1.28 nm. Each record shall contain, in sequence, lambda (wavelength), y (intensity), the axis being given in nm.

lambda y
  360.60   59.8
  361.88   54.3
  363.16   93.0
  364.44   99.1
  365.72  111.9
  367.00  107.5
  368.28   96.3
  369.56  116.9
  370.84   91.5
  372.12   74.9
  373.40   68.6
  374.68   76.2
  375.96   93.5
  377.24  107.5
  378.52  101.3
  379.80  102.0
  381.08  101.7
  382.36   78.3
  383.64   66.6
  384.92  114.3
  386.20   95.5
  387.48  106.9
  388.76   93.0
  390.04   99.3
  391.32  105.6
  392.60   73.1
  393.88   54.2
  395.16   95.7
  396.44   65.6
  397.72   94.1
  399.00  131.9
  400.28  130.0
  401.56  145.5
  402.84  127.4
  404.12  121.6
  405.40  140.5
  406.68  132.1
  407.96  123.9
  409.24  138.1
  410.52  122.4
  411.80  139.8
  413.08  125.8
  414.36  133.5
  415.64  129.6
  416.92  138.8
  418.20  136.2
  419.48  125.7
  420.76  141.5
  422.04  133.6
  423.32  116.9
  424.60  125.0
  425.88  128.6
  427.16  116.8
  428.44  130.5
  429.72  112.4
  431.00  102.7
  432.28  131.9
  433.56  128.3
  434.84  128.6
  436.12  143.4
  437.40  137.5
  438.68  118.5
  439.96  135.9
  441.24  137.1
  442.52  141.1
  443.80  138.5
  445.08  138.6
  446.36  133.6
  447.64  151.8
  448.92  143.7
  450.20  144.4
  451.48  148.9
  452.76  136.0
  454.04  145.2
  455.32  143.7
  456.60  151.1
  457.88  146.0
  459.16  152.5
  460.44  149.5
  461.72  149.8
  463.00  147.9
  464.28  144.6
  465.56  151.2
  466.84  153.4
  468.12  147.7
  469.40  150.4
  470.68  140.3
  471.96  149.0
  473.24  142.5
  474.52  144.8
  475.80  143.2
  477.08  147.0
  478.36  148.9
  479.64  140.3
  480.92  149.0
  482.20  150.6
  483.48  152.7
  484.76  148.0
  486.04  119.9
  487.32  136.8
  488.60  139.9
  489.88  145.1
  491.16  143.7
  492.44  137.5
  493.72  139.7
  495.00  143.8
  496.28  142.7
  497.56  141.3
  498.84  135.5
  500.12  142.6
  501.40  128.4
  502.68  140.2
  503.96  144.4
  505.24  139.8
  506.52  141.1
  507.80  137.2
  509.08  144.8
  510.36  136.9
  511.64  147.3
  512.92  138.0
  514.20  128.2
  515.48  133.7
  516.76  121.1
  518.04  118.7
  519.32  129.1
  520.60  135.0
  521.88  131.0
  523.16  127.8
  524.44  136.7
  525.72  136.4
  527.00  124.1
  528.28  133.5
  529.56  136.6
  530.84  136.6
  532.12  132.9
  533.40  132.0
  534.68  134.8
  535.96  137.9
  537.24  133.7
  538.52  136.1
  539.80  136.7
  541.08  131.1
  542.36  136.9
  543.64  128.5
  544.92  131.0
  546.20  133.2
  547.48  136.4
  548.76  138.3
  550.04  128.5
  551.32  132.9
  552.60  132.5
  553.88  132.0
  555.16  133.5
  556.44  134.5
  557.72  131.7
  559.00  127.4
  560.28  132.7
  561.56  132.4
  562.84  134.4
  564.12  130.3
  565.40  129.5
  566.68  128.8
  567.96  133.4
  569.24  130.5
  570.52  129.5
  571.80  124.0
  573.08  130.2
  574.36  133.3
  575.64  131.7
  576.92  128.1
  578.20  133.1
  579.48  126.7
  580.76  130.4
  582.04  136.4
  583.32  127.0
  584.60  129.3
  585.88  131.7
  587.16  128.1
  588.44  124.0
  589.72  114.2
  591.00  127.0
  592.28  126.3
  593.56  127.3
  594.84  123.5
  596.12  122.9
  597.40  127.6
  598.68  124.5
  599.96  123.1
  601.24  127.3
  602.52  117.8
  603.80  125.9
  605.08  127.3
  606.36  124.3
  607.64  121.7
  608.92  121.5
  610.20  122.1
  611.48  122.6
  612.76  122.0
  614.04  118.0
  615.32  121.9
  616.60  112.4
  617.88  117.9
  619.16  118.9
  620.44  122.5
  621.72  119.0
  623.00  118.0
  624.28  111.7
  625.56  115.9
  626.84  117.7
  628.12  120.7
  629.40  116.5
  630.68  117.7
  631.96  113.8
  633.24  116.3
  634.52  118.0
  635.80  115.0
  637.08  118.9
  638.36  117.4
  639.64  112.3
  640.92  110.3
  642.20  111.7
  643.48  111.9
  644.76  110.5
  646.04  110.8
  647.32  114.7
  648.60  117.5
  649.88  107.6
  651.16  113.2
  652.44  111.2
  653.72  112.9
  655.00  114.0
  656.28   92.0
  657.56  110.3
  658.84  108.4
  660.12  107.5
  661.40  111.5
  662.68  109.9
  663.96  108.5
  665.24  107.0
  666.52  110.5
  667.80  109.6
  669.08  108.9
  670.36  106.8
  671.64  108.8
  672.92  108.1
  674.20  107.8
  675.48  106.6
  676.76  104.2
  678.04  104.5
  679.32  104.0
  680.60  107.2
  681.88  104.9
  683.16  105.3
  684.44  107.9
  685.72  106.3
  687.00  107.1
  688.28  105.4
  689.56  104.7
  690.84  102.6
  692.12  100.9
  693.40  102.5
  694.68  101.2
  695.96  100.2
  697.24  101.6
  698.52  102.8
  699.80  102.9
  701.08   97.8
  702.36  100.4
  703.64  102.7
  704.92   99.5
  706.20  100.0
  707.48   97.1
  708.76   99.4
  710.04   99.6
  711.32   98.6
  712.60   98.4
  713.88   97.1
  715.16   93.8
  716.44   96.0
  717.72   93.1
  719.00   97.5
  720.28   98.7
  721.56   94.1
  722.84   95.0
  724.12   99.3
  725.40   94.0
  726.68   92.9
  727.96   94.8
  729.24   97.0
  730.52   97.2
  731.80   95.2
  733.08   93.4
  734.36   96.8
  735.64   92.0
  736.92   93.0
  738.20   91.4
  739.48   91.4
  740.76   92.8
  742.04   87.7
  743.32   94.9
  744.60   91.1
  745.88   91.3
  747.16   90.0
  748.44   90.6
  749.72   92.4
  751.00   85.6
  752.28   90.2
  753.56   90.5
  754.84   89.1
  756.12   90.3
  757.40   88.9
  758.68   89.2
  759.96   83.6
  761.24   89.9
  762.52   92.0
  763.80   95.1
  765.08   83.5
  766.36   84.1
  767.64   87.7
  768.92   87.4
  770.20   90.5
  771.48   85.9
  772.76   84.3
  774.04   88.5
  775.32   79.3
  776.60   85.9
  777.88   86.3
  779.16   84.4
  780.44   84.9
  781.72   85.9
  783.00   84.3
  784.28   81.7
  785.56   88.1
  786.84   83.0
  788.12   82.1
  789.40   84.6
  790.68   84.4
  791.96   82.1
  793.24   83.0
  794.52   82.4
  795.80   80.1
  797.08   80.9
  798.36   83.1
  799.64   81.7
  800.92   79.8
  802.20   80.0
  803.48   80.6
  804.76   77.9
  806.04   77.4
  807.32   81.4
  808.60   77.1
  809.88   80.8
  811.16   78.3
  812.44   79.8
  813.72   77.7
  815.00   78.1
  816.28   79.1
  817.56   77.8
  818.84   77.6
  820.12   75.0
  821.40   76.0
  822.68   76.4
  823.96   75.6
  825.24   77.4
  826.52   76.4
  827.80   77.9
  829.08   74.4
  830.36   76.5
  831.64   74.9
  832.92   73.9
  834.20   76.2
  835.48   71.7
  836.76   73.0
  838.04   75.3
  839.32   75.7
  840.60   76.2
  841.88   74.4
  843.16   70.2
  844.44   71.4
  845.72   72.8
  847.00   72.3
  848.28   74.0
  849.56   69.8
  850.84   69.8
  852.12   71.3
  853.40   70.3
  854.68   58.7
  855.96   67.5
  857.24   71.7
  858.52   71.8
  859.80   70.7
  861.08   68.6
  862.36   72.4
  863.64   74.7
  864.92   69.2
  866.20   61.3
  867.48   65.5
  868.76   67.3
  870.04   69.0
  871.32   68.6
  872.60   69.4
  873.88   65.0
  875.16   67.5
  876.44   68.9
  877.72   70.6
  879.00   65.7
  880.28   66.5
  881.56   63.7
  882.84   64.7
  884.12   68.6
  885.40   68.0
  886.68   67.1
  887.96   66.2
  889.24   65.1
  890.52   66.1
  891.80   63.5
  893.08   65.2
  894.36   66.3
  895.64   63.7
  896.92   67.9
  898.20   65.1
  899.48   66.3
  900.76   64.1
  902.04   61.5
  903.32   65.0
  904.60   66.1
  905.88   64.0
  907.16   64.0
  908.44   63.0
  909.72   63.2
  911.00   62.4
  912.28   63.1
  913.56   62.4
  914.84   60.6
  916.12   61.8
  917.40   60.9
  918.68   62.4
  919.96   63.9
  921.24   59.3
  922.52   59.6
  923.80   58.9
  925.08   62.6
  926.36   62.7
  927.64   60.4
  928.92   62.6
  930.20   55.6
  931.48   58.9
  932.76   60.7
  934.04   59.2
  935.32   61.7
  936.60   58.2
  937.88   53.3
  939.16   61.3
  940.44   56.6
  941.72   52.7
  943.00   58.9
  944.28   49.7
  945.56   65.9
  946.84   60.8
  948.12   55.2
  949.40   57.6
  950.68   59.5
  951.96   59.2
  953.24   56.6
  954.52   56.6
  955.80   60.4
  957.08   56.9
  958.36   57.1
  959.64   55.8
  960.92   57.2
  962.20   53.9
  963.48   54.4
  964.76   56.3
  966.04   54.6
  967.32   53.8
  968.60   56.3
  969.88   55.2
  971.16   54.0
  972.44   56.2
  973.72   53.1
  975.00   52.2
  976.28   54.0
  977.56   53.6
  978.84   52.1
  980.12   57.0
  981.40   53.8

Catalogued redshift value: 0.00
